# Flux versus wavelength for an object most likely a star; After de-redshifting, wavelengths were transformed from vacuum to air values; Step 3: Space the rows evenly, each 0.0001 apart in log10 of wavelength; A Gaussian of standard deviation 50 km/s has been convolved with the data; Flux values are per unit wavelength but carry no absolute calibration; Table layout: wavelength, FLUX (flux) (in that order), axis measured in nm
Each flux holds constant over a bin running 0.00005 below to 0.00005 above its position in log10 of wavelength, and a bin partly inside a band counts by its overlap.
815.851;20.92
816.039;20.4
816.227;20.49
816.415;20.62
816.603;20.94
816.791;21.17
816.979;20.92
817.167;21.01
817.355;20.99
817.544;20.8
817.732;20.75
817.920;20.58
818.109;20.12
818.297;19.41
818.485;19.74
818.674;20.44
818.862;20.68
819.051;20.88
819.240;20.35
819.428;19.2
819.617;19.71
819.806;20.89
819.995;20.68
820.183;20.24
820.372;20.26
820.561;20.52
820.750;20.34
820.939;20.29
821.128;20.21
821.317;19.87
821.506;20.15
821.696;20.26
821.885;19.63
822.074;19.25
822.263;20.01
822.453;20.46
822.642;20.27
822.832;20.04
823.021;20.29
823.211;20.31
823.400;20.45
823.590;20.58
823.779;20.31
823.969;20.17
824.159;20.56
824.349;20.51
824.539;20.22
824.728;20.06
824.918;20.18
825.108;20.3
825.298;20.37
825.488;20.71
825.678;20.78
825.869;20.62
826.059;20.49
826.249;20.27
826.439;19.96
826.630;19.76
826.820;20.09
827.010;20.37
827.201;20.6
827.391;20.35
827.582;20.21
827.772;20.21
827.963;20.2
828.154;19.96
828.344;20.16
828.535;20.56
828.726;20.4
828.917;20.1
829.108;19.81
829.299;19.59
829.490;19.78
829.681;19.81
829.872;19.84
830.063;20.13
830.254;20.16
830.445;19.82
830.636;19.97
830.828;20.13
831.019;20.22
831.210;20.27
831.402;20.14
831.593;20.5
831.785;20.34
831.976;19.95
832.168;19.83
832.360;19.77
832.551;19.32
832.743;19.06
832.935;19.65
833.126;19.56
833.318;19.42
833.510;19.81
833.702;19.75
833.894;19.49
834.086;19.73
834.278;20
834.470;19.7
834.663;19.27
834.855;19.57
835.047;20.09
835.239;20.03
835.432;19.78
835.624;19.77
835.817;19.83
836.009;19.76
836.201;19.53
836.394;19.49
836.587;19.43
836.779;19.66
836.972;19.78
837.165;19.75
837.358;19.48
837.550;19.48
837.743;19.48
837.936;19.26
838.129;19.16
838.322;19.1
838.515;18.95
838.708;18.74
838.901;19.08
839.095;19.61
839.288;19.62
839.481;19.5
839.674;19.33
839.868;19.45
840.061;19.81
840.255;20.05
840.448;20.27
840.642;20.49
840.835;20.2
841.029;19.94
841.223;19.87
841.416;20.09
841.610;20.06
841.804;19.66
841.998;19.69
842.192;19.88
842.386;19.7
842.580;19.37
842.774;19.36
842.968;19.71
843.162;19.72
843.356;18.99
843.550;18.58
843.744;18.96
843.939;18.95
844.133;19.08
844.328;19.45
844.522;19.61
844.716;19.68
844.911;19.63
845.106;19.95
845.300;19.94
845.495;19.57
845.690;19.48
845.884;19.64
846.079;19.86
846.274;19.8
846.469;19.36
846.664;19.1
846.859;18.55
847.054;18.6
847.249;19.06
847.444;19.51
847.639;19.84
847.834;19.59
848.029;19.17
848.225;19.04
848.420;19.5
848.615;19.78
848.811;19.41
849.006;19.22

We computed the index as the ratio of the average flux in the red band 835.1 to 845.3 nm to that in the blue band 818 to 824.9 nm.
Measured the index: 1.0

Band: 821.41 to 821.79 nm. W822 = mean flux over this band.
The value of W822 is 20.2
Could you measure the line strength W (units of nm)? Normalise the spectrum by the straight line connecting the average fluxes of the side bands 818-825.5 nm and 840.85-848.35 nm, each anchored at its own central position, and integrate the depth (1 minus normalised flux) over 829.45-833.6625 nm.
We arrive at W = 0.00 nm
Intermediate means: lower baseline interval 20.2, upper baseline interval 19.5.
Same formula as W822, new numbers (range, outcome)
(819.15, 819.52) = 19.8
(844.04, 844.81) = 19.5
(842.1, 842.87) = 19.6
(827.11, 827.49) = 20.5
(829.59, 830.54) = 20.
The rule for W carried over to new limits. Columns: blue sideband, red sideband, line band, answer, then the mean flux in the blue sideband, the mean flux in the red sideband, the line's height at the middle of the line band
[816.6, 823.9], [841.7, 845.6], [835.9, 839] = 0.05 nm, 20.3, 19.5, 19.7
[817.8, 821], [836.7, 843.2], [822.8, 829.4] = -0.07 nm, 20.3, 19.6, 20.1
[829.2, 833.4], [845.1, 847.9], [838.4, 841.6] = -0.01 nm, 19.9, 19.4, 19.6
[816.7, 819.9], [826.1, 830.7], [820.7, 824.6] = 0.02 nm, 20.4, 20.1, 20.3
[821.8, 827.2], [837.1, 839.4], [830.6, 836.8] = -0.05 nm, 20.3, 19.3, 19.6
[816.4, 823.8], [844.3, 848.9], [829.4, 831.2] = 0.00 nm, 20.3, 19.5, 20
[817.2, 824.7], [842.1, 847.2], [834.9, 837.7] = 0.00 nm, 20.3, 19.4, 19.7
